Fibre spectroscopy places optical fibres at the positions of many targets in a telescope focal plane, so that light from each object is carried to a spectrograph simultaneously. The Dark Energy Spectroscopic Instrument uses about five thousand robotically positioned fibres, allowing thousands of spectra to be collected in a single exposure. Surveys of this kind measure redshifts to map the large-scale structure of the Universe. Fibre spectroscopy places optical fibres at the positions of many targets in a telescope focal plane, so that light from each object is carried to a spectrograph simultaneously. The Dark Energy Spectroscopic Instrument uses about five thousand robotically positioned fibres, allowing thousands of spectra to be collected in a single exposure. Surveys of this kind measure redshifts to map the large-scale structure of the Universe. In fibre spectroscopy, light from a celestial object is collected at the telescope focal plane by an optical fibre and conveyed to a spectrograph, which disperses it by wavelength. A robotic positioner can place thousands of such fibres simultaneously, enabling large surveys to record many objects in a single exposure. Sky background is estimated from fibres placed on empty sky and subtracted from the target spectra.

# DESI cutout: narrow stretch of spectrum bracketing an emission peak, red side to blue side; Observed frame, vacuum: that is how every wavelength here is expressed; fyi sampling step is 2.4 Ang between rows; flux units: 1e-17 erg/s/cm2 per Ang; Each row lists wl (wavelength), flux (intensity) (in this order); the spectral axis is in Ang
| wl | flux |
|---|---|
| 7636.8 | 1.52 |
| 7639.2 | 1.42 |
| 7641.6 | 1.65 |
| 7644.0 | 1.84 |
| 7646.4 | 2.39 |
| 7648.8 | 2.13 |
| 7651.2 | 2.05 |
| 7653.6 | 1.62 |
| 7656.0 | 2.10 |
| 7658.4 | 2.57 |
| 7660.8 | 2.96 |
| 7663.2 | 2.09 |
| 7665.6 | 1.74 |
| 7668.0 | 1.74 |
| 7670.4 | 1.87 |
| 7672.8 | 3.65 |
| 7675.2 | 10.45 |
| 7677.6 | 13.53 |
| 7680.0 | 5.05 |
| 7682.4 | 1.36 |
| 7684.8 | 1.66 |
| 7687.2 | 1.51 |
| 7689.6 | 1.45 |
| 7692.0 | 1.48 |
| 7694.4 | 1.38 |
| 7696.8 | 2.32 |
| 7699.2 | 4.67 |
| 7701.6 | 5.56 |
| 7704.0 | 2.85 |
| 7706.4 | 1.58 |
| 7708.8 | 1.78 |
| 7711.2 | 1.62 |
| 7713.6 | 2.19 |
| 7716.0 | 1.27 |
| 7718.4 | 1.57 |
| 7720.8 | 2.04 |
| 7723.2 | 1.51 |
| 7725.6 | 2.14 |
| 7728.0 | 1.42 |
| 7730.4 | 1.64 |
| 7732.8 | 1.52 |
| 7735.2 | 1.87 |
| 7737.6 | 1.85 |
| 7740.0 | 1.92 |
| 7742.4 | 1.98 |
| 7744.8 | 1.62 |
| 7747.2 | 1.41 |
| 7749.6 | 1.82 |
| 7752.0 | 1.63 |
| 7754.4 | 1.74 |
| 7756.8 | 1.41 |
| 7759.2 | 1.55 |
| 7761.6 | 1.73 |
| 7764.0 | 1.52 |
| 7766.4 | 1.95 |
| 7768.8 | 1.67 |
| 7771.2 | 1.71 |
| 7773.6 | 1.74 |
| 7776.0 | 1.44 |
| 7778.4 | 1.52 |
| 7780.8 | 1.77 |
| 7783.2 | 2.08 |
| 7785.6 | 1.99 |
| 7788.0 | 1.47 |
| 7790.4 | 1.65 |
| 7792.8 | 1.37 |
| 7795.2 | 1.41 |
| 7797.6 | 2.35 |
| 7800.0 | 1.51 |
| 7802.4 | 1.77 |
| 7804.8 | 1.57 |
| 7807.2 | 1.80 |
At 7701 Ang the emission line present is [N II] 6583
